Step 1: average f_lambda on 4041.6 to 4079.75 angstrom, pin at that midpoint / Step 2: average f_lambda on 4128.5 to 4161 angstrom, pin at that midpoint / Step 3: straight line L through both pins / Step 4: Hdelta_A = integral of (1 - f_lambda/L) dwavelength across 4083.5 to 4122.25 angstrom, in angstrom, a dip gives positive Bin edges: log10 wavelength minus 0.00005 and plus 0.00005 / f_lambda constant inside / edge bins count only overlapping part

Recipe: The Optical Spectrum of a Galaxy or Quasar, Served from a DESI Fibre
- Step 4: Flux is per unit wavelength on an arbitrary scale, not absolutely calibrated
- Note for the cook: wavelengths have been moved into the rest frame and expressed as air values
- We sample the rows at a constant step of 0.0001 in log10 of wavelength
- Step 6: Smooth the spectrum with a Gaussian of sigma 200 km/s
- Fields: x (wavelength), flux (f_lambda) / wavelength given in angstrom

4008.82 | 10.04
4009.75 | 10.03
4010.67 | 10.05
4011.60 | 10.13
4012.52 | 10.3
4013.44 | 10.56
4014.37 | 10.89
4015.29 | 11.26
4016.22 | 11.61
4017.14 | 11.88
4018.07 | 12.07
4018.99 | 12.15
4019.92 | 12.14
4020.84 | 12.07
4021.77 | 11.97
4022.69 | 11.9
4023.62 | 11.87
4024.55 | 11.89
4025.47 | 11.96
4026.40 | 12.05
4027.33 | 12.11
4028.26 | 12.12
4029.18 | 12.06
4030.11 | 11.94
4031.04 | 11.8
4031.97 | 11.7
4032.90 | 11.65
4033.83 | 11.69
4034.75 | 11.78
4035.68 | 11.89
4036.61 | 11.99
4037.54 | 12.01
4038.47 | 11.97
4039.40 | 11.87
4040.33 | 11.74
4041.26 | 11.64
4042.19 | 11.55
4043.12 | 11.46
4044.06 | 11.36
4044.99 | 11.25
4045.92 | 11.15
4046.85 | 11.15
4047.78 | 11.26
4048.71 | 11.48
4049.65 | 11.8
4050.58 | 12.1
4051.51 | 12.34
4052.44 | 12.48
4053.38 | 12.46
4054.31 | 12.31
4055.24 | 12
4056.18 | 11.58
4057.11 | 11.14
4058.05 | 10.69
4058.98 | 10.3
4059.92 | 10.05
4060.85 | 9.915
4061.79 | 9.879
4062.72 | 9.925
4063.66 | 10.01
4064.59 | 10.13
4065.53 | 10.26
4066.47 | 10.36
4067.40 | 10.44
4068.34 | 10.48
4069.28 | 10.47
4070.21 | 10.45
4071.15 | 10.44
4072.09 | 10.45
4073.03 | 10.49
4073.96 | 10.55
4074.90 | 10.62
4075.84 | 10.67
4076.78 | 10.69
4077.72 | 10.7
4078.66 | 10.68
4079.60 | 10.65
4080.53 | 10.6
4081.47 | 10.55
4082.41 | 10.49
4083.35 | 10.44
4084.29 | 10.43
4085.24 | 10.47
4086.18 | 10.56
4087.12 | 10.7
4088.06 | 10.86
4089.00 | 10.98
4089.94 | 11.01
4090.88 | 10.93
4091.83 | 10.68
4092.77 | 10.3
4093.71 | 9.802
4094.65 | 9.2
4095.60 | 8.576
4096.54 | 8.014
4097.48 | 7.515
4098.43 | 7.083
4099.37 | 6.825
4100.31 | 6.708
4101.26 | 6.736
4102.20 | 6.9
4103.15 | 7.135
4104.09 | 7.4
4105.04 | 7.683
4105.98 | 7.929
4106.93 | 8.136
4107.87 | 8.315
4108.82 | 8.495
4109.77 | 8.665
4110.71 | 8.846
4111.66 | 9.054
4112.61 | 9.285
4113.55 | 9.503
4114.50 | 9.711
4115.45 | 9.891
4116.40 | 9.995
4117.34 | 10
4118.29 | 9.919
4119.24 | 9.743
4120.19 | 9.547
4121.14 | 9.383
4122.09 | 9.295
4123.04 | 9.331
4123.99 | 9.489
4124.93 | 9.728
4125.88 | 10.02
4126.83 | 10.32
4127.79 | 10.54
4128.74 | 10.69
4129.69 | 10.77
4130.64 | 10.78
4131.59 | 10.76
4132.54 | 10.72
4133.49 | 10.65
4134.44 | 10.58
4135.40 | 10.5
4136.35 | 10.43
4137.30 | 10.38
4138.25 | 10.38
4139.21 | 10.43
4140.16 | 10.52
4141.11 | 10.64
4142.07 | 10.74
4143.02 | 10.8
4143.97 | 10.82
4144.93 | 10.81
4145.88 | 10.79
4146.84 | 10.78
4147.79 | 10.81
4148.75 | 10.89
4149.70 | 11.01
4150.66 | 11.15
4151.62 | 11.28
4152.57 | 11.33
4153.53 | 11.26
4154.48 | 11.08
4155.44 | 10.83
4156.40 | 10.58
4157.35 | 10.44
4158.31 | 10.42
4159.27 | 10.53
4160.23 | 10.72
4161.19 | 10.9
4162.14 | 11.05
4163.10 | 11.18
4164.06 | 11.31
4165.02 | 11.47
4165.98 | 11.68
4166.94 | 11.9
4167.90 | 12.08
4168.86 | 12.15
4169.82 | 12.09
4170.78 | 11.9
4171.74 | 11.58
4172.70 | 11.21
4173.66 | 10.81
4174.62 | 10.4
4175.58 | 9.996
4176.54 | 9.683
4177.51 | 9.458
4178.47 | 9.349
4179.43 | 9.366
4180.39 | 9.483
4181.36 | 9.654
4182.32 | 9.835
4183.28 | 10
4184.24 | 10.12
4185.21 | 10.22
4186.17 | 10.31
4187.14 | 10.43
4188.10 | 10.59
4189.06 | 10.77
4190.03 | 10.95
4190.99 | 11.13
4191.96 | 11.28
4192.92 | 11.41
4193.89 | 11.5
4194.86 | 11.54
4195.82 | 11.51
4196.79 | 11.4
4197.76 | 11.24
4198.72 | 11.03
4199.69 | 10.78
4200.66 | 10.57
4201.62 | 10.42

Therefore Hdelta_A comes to 6.3 angstrom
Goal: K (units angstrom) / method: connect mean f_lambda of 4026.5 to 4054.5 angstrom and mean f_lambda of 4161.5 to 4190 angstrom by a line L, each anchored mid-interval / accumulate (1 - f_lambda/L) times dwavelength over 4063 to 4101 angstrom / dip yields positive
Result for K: 4.8 angstrom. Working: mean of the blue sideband 11.8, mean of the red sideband 10.7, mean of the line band 10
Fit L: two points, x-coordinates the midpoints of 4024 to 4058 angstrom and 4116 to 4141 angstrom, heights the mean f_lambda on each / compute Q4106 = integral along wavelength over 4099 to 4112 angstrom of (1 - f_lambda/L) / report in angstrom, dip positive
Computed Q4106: 3.48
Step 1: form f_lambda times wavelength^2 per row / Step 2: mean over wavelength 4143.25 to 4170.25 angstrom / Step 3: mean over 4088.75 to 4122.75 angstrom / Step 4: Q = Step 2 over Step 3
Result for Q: 1.29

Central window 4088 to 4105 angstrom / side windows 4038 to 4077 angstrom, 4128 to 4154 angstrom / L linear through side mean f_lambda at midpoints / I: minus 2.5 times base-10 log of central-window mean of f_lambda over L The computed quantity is 0.26 mag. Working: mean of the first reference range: 11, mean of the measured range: 8.62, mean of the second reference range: 10.8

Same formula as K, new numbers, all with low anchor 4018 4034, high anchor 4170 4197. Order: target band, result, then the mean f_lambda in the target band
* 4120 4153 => 1.5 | 10.5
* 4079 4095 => 1.3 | 10.5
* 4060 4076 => 1.8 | 10.3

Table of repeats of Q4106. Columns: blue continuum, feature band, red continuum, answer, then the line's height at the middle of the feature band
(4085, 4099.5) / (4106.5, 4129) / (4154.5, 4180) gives 1.31 angstrom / 10.1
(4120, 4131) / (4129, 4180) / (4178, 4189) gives -4.31 angstrom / 9.99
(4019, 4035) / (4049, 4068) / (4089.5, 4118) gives -0.71 angstrom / 10.6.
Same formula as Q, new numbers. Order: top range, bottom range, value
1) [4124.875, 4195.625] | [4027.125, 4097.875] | 1.03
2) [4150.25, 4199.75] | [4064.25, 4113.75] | 1.19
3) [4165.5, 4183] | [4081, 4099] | 1.12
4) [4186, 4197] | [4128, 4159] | 1.05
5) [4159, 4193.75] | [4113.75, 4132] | 1.11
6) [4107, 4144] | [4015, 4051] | 0.89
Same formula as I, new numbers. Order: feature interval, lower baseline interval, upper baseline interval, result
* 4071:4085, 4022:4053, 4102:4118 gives -0.05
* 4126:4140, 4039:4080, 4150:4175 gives 0.06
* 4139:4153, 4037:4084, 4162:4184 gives -0.01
